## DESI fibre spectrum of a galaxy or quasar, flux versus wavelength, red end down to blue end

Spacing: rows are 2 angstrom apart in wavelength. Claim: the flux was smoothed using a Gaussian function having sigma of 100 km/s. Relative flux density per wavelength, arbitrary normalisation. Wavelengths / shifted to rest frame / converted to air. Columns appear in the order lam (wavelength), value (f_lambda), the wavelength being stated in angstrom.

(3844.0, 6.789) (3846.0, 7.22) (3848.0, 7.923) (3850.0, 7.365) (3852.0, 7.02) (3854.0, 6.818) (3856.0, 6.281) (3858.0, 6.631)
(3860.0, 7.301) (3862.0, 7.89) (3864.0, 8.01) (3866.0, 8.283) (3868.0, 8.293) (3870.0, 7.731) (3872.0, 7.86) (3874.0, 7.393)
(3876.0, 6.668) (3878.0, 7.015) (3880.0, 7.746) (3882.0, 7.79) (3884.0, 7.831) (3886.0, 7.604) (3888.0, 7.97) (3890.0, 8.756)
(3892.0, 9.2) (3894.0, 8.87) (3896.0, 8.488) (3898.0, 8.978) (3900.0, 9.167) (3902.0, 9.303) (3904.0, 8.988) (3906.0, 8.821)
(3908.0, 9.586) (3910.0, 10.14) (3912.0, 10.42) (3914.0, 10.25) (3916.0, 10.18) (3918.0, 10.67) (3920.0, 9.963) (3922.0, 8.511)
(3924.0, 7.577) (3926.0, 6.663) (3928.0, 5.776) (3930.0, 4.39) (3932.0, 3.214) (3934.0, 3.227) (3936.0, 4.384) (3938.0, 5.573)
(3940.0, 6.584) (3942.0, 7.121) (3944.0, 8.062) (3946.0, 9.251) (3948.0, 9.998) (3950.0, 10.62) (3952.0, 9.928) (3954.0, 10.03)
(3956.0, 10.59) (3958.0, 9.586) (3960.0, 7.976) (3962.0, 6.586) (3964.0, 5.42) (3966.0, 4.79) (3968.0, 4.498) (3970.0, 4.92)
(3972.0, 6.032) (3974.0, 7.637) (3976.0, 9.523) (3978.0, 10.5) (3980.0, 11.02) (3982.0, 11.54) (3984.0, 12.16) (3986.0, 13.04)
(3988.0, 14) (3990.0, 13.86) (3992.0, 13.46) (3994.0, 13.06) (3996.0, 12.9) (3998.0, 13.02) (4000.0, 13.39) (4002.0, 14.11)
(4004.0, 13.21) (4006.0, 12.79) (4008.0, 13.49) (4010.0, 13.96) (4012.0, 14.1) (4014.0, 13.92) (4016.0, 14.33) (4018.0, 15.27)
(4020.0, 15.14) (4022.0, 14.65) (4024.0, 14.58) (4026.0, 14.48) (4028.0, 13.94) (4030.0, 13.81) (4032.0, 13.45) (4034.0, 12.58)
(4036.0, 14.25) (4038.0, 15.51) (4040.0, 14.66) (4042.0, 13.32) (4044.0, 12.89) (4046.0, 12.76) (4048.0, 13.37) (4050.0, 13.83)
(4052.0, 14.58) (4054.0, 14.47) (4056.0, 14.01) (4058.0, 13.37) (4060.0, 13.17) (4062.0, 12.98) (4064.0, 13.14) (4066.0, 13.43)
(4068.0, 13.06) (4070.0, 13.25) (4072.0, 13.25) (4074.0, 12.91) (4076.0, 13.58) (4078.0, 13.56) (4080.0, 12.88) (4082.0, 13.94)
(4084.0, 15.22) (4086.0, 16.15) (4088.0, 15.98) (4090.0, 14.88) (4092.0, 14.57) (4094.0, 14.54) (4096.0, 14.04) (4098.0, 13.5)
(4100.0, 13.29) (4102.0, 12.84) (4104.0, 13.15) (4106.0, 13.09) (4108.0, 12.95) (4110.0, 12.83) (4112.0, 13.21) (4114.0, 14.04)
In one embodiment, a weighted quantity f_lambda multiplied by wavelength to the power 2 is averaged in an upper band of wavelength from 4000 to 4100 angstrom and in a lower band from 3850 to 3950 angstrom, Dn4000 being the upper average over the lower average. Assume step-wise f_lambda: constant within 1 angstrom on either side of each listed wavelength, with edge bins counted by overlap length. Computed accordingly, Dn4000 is 1.9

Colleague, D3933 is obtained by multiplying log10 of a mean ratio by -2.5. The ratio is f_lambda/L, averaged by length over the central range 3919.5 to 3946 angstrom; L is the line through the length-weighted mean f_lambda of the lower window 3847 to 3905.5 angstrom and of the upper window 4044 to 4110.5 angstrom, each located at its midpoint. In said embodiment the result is 0.45 mag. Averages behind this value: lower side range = 7.91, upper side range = 13.7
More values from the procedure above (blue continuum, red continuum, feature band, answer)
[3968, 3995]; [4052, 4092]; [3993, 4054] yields -0.15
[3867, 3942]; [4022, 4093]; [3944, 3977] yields 0.25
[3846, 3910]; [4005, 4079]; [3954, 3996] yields 0.20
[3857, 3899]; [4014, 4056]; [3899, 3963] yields 0.20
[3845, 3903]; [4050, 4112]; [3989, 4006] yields -0.17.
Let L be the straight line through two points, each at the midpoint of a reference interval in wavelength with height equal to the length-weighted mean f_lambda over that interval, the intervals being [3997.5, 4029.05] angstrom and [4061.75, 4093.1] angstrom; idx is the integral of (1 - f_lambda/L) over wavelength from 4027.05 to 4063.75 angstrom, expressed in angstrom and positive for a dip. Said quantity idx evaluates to 0.75 angstrom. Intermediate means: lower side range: 14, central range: 13.7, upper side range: 13.9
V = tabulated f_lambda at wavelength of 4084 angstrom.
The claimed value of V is 15.22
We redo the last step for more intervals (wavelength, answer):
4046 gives 12.76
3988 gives 14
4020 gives 15.14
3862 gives 7.89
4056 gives 14.01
